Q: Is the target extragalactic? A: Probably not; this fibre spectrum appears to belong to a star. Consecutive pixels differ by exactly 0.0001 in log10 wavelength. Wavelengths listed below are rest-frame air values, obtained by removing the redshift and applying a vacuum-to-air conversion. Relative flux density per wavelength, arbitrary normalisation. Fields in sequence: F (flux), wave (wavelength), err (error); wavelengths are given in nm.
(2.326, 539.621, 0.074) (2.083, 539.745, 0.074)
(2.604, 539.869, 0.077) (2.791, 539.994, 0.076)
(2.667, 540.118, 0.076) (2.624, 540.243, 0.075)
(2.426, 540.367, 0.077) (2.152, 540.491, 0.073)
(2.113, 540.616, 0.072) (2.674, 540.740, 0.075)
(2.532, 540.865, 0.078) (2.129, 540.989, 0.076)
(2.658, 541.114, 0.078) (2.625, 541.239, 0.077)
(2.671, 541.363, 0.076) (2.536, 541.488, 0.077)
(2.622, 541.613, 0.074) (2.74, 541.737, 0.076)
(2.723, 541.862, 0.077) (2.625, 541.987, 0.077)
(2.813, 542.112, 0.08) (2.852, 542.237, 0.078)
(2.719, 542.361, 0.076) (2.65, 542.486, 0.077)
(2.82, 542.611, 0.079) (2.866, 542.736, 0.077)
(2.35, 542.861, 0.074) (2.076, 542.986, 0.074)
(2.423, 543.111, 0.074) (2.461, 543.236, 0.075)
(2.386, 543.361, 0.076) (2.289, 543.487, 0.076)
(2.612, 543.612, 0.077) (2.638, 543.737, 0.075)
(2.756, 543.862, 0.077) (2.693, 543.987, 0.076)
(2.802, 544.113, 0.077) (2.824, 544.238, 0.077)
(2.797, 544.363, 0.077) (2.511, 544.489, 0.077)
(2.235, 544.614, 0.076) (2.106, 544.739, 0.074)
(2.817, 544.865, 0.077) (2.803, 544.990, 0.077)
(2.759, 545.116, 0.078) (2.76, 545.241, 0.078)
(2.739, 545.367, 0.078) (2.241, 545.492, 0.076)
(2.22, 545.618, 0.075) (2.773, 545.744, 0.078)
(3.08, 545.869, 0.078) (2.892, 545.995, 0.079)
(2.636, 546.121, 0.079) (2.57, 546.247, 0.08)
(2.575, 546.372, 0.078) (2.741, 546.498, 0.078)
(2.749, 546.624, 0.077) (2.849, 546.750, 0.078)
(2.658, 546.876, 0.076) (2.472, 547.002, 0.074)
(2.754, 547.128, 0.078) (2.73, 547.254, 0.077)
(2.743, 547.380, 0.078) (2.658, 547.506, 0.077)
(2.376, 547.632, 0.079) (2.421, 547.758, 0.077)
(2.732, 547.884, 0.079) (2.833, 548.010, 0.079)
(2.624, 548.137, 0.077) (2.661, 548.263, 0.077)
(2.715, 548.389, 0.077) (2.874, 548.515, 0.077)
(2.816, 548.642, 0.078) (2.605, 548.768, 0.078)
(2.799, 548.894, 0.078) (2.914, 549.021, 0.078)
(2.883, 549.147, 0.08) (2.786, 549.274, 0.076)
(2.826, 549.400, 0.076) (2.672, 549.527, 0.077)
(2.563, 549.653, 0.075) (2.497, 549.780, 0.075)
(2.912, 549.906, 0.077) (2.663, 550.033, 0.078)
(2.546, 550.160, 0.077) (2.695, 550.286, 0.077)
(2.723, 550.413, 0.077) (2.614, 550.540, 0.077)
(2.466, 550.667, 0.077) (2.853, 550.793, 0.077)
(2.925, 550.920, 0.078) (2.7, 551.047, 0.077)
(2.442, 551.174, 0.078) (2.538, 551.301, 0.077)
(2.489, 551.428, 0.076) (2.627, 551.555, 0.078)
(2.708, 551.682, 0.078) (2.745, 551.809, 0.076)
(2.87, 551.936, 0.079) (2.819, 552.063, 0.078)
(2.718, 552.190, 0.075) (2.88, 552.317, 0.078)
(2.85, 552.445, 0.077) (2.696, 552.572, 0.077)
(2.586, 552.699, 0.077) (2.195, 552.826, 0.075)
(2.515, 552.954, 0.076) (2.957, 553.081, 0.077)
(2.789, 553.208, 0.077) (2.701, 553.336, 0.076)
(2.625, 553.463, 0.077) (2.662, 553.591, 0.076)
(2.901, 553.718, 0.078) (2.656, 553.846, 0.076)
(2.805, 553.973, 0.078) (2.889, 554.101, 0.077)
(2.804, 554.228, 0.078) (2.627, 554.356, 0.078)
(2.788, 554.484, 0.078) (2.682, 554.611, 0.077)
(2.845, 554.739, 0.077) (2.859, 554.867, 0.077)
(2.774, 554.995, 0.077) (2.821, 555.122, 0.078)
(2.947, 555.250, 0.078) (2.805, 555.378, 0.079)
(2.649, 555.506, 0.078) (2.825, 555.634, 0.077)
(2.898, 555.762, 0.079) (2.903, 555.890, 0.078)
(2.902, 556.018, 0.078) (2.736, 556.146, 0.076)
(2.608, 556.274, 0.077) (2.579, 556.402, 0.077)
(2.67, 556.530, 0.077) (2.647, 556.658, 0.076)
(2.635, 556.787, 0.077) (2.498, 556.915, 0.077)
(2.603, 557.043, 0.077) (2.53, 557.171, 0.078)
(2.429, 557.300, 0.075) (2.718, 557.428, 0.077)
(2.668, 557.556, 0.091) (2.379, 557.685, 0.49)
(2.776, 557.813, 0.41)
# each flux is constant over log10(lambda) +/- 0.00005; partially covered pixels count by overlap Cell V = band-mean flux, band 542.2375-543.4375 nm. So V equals 2.54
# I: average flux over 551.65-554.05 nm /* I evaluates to 2.72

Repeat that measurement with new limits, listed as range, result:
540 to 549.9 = 2.63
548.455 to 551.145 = 2.73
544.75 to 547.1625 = 2.67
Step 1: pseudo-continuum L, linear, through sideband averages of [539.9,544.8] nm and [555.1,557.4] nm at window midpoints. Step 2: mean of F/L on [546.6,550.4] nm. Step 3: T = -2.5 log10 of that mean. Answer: -0.03 mag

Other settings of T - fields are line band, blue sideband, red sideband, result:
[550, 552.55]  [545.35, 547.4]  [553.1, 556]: 0.02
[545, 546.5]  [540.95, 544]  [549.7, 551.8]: -0.02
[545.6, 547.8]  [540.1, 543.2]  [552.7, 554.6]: -0.02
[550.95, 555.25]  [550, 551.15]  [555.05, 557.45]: -0.01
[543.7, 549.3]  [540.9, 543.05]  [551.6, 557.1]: -0.01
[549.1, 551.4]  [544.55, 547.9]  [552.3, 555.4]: 0.00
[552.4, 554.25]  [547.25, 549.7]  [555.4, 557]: 0.00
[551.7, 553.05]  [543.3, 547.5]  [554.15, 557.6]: 0.00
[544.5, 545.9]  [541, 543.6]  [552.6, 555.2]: 0.02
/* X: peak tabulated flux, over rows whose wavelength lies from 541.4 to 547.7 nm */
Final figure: 3.08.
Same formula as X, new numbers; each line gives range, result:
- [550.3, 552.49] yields 2.925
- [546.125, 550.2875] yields 2.914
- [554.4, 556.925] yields 2.947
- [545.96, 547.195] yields 2.892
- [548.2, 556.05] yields 2.957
